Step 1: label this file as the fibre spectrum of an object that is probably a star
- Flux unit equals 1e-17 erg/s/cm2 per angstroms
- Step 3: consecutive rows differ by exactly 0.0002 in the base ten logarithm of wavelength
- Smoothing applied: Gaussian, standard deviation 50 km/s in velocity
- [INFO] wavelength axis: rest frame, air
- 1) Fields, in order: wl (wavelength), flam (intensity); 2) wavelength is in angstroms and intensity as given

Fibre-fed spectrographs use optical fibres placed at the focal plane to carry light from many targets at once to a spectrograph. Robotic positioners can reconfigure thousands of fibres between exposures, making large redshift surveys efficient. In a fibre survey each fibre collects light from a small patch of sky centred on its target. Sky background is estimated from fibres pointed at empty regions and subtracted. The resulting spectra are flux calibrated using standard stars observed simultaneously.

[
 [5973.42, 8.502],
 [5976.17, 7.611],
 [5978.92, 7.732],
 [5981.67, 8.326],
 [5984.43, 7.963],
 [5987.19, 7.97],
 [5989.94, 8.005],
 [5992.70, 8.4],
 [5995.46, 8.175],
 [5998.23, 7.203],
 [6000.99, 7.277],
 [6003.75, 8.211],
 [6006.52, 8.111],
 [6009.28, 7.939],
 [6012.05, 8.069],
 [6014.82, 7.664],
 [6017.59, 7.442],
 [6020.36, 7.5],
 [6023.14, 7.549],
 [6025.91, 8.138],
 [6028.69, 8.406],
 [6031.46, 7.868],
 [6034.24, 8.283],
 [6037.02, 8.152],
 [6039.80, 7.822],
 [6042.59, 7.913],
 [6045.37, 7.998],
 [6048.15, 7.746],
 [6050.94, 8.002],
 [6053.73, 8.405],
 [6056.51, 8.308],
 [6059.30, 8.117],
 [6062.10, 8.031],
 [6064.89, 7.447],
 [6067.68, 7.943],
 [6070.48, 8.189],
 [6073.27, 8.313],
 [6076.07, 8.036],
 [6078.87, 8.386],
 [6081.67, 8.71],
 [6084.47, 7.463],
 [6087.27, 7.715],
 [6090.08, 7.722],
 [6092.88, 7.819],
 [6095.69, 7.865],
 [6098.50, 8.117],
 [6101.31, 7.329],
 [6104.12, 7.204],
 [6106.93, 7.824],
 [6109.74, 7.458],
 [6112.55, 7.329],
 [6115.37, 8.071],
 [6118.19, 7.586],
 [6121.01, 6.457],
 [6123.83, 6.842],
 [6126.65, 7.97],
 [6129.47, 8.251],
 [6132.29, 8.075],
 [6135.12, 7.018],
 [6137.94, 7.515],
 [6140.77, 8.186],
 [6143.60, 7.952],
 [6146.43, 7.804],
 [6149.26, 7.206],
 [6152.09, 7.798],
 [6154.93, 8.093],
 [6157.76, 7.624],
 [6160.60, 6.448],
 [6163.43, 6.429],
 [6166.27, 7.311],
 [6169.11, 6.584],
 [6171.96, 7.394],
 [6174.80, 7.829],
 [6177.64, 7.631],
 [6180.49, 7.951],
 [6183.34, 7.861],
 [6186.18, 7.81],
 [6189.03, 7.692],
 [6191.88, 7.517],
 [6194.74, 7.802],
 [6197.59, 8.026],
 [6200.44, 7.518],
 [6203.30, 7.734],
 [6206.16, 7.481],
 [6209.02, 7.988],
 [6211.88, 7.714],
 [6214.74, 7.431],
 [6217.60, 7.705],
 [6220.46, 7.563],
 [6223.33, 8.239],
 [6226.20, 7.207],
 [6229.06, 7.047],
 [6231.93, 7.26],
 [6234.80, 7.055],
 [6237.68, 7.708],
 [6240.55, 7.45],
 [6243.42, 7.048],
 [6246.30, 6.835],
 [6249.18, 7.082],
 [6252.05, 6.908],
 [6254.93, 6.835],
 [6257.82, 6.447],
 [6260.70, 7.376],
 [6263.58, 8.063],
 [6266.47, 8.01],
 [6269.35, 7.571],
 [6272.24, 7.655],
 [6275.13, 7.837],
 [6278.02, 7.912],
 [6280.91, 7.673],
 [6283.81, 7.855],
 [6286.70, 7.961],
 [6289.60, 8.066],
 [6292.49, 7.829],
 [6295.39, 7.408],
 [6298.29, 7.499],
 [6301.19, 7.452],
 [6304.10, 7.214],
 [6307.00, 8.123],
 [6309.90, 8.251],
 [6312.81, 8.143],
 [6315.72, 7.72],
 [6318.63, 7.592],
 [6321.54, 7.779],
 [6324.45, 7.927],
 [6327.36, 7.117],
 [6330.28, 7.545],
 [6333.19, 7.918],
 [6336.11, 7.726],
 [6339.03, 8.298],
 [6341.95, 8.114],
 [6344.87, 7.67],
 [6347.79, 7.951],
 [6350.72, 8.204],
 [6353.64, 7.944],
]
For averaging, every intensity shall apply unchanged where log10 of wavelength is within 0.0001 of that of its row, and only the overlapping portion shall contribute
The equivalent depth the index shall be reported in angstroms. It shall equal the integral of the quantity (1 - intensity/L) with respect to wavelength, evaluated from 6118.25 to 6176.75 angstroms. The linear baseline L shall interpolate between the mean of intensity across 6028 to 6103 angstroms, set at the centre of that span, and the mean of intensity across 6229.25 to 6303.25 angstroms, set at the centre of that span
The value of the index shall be 2.5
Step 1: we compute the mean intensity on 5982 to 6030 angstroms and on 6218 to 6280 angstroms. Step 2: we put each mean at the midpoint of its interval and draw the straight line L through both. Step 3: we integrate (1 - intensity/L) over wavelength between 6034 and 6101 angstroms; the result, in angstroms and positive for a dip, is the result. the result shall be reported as -2.1 angstroms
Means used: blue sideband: 7.89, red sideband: 7.39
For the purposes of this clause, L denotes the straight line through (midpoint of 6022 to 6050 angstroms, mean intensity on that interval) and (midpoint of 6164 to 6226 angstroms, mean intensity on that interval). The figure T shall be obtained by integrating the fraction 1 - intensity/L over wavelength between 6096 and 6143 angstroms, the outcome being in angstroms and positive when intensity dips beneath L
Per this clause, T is 1.27 angstroms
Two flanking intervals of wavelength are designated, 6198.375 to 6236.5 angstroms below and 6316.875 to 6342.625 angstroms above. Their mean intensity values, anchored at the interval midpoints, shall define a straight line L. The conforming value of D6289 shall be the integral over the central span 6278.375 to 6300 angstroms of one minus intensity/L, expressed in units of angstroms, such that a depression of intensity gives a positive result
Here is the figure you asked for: -0.2 angstroms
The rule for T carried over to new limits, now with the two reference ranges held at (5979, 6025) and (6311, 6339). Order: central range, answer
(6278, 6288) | -0.1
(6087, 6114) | 0.7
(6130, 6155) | 0.2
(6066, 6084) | -0.9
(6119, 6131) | 0.6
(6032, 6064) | -0.9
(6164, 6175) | 0.9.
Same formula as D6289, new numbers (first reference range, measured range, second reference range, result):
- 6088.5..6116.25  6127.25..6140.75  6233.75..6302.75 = -0.3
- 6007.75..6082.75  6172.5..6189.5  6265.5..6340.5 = 0.2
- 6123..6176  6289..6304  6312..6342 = 0.3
